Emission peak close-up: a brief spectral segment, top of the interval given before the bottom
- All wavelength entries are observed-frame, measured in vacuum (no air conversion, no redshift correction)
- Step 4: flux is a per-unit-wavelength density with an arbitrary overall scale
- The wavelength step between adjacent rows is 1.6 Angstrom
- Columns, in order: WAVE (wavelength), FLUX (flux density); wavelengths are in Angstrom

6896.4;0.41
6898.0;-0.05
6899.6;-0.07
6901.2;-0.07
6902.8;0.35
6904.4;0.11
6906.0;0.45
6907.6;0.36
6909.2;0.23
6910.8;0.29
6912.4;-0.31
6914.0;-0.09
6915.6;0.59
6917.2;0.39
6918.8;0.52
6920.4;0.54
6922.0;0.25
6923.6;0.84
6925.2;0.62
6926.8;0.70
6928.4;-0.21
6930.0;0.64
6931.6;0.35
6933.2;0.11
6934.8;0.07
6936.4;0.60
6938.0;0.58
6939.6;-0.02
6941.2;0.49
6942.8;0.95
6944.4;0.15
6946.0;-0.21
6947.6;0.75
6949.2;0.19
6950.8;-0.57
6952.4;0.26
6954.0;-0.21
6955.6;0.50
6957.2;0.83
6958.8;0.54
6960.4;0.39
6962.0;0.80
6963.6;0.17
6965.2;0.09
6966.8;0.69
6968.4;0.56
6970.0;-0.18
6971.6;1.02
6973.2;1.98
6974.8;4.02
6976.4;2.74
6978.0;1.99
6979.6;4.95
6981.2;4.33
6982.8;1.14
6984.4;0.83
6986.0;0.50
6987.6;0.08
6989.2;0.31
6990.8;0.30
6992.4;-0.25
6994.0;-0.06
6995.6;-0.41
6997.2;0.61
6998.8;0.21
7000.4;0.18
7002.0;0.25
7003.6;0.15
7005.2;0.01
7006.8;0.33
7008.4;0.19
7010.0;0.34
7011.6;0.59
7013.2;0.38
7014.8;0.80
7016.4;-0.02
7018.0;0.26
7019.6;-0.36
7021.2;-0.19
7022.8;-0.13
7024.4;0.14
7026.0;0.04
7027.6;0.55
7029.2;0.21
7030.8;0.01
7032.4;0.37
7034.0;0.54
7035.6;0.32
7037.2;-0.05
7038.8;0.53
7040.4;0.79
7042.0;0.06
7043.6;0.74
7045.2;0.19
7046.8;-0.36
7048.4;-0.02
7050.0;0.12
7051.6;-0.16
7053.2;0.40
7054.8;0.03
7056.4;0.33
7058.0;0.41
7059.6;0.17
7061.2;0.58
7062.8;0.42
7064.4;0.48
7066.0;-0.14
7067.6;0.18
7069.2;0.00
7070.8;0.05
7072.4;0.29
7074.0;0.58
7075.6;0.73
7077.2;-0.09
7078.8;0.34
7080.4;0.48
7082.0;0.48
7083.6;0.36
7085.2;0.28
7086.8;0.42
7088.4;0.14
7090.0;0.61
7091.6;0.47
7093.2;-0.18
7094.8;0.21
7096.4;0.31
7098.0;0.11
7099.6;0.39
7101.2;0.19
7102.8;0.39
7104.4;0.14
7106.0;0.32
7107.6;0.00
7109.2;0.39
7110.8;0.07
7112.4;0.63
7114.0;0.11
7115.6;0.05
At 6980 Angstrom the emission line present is [O II]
